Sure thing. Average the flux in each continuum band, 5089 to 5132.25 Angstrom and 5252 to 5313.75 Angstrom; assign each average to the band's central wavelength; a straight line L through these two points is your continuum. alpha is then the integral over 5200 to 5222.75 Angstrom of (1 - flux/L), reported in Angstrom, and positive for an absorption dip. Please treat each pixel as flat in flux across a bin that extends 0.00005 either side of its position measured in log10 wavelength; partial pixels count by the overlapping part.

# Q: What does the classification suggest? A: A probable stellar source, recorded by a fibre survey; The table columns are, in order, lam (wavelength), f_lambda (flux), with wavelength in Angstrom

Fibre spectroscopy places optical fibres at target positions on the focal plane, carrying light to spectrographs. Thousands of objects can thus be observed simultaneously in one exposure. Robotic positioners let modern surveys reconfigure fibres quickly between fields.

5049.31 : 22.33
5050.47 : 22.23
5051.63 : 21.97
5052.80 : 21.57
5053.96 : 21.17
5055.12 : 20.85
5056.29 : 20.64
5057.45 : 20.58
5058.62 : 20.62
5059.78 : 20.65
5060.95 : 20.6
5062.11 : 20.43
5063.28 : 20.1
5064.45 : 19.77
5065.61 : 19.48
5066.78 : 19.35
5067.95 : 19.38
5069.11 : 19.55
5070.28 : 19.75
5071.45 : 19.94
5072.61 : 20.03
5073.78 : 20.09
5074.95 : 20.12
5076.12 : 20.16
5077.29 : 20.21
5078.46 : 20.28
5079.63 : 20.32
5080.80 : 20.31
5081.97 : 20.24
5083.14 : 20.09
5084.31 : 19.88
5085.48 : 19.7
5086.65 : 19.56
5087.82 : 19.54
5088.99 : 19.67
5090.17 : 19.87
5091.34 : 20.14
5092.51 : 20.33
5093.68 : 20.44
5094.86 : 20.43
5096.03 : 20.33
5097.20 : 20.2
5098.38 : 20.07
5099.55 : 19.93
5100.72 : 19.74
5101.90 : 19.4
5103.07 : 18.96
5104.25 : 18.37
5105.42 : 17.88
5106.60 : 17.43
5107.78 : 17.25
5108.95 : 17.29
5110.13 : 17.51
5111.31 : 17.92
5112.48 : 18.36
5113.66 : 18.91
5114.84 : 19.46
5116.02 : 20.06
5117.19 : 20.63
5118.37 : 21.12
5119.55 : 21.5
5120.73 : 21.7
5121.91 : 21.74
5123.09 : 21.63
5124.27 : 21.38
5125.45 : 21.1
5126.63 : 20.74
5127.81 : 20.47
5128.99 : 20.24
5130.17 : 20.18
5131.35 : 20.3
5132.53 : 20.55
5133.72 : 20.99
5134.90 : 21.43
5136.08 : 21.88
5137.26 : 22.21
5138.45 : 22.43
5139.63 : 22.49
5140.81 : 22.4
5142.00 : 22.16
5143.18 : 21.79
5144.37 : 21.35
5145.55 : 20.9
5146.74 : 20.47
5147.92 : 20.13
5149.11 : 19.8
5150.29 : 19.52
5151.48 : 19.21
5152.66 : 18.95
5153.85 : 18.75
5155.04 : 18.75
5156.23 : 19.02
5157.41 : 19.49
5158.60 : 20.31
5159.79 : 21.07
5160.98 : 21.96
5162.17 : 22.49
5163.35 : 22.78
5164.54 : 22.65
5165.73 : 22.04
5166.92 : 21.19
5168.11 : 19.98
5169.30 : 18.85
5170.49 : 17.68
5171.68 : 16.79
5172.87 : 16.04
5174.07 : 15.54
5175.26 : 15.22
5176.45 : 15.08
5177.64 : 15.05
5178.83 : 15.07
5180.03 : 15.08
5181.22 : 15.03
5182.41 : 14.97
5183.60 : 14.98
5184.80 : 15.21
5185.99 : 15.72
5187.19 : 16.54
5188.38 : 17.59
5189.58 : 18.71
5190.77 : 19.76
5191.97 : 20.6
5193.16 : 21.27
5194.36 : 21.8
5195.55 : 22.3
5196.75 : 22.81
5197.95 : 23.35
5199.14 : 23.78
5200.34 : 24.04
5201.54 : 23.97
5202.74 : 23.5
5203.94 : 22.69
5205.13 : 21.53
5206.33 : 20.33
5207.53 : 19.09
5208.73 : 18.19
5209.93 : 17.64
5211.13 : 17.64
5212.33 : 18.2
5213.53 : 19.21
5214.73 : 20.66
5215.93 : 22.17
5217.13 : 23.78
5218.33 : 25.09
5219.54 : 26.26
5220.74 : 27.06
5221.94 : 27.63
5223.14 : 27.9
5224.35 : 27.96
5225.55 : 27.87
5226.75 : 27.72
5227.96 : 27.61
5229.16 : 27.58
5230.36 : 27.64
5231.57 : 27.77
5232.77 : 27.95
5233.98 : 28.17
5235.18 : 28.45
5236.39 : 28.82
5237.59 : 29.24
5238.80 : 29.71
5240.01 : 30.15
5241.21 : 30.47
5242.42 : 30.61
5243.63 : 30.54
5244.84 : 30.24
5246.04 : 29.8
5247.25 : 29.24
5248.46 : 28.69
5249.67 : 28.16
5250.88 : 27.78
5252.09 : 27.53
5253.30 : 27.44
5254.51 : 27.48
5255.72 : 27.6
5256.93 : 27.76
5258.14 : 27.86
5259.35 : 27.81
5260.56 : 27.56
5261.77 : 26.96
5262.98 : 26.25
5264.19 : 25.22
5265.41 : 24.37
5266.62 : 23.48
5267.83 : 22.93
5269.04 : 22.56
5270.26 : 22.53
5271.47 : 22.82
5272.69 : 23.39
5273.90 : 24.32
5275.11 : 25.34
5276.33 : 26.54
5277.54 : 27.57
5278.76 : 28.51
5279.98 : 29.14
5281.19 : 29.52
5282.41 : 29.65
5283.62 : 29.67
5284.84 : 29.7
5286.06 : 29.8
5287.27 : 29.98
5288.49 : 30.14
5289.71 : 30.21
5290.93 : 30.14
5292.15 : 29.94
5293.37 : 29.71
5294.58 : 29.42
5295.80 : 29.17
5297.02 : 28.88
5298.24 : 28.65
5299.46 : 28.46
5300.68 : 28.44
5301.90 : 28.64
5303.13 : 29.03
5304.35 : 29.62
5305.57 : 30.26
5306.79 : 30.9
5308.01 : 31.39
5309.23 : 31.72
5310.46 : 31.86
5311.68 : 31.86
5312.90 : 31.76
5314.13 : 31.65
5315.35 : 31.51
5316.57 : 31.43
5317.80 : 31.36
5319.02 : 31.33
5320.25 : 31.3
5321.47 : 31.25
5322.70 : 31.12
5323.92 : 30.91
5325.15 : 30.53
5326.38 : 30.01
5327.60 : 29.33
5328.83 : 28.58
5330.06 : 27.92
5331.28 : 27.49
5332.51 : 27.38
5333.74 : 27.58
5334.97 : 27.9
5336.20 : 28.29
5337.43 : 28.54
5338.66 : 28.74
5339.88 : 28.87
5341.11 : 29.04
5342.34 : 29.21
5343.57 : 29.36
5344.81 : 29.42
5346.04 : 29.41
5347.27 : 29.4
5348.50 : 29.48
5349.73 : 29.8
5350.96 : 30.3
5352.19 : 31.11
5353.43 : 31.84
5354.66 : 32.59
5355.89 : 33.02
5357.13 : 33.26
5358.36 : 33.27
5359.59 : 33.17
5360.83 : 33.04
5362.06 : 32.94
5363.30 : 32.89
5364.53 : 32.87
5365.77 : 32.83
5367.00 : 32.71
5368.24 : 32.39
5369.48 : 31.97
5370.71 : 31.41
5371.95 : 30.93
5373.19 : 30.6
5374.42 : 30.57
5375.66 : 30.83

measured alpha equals 2.4 Angstrom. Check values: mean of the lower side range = 19.8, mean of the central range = 22.1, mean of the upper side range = 28.1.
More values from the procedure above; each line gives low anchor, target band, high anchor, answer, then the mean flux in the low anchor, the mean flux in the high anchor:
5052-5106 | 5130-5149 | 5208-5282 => 0.8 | 20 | 26.3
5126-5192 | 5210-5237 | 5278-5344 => -1.9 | 19.3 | 29.8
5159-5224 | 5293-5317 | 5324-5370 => -2.2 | 20.1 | 30.4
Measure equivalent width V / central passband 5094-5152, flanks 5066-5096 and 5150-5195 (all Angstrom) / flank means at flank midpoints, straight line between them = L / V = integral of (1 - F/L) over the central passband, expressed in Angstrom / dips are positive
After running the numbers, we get -2.99 Angstrom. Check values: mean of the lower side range 20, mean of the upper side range 18.4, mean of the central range 20.2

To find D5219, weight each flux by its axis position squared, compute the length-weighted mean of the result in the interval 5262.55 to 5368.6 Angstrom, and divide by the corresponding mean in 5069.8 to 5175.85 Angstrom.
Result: 1.6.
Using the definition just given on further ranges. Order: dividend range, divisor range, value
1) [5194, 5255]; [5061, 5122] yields 1.37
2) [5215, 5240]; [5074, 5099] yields 1.44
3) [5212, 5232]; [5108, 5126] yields 1.33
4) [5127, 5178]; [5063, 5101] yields 1.03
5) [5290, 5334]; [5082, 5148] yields 1.60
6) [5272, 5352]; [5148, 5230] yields 1.50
